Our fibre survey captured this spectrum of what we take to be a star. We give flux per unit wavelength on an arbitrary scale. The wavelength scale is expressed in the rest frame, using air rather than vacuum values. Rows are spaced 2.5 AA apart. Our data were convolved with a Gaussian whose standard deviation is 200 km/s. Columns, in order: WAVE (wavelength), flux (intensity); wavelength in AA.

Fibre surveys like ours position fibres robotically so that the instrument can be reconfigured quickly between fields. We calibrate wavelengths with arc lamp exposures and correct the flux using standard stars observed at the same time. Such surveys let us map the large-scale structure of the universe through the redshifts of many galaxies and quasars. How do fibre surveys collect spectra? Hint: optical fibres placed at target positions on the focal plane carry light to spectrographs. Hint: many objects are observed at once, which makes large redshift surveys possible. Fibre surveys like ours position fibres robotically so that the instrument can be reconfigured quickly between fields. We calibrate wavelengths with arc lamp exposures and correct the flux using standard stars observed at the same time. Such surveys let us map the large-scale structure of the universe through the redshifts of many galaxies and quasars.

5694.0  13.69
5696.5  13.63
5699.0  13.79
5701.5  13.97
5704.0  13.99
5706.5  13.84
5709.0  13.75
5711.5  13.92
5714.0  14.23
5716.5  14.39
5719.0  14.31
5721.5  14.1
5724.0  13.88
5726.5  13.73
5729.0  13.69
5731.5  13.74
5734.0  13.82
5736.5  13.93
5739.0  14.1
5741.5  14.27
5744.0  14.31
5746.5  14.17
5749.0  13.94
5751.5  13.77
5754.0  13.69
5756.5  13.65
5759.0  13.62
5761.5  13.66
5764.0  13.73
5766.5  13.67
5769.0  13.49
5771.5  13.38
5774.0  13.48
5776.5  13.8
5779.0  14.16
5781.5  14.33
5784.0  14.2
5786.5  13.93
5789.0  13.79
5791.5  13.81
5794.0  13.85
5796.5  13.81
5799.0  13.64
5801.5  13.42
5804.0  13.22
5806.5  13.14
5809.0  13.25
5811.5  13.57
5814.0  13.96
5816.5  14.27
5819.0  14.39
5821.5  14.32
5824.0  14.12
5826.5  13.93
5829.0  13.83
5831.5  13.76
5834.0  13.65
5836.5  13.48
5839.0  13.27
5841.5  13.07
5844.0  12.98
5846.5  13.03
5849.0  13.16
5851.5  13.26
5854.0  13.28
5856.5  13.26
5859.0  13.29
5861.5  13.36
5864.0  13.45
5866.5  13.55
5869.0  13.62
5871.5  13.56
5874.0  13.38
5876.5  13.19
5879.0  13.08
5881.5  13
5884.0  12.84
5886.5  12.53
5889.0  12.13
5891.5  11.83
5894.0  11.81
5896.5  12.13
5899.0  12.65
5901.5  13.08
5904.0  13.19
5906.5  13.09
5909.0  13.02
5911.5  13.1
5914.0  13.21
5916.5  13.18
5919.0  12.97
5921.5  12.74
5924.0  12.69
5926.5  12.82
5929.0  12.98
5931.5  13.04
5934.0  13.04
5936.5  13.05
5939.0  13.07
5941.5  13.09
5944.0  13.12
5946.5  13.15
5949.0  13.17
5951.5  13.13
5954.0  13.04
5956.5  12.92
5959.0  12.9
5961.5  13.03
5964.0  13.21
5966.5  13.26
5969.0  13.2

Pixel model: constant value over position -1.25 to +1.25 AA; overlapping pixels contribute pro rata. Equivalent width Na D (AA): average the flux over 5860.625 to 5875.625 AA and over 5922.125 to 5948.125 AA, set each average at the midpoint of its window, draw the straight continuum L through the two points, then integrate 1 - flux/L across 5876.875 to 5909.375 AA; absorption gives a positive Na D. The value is 1.6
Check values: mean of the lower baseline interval 13.5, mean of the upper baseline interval 13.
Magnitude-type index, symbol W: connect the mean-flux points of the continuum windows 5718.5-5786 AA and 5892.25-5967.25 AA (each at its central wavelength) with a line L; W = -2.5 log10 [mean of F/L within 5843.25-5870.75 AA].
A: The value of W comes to 0.002 mag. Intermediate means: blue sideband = 13.9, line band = 13.3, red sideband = 13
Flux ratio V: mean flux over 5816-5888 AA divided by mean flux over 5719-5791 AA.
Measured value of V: 1.0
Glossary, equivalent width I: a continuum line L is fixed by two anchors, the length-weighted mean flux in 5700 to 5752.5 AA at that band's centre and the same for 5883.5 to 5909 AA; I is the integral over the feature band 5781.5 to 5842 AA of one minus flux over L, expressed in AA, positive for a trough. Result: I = -2.3 AA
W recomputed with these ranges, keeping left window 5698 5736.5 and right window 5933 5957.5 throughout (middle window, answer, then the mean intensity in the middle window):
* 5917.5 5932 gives 0.02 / 12.9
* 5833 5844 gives 0.01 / 13.3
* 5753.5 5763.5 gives 0.01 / 13.7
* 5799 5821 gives -0.01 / 13.7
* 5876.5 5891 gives 0.05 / 12.7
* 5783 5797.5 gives -0.02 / 13.9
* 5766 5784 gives -0.01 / 13.8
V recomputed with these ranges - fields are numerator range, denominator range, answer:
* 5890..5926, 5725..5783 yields 0.92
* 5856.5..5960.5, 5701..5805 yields 0.94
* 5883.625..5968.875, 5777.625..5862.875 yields 0.95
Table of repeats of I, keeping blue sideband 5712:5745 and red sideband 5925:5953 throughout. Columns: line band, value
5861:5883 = 0.0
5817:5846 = -0.3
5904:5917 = 0.1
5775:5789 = -0.3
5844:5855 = 0.3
